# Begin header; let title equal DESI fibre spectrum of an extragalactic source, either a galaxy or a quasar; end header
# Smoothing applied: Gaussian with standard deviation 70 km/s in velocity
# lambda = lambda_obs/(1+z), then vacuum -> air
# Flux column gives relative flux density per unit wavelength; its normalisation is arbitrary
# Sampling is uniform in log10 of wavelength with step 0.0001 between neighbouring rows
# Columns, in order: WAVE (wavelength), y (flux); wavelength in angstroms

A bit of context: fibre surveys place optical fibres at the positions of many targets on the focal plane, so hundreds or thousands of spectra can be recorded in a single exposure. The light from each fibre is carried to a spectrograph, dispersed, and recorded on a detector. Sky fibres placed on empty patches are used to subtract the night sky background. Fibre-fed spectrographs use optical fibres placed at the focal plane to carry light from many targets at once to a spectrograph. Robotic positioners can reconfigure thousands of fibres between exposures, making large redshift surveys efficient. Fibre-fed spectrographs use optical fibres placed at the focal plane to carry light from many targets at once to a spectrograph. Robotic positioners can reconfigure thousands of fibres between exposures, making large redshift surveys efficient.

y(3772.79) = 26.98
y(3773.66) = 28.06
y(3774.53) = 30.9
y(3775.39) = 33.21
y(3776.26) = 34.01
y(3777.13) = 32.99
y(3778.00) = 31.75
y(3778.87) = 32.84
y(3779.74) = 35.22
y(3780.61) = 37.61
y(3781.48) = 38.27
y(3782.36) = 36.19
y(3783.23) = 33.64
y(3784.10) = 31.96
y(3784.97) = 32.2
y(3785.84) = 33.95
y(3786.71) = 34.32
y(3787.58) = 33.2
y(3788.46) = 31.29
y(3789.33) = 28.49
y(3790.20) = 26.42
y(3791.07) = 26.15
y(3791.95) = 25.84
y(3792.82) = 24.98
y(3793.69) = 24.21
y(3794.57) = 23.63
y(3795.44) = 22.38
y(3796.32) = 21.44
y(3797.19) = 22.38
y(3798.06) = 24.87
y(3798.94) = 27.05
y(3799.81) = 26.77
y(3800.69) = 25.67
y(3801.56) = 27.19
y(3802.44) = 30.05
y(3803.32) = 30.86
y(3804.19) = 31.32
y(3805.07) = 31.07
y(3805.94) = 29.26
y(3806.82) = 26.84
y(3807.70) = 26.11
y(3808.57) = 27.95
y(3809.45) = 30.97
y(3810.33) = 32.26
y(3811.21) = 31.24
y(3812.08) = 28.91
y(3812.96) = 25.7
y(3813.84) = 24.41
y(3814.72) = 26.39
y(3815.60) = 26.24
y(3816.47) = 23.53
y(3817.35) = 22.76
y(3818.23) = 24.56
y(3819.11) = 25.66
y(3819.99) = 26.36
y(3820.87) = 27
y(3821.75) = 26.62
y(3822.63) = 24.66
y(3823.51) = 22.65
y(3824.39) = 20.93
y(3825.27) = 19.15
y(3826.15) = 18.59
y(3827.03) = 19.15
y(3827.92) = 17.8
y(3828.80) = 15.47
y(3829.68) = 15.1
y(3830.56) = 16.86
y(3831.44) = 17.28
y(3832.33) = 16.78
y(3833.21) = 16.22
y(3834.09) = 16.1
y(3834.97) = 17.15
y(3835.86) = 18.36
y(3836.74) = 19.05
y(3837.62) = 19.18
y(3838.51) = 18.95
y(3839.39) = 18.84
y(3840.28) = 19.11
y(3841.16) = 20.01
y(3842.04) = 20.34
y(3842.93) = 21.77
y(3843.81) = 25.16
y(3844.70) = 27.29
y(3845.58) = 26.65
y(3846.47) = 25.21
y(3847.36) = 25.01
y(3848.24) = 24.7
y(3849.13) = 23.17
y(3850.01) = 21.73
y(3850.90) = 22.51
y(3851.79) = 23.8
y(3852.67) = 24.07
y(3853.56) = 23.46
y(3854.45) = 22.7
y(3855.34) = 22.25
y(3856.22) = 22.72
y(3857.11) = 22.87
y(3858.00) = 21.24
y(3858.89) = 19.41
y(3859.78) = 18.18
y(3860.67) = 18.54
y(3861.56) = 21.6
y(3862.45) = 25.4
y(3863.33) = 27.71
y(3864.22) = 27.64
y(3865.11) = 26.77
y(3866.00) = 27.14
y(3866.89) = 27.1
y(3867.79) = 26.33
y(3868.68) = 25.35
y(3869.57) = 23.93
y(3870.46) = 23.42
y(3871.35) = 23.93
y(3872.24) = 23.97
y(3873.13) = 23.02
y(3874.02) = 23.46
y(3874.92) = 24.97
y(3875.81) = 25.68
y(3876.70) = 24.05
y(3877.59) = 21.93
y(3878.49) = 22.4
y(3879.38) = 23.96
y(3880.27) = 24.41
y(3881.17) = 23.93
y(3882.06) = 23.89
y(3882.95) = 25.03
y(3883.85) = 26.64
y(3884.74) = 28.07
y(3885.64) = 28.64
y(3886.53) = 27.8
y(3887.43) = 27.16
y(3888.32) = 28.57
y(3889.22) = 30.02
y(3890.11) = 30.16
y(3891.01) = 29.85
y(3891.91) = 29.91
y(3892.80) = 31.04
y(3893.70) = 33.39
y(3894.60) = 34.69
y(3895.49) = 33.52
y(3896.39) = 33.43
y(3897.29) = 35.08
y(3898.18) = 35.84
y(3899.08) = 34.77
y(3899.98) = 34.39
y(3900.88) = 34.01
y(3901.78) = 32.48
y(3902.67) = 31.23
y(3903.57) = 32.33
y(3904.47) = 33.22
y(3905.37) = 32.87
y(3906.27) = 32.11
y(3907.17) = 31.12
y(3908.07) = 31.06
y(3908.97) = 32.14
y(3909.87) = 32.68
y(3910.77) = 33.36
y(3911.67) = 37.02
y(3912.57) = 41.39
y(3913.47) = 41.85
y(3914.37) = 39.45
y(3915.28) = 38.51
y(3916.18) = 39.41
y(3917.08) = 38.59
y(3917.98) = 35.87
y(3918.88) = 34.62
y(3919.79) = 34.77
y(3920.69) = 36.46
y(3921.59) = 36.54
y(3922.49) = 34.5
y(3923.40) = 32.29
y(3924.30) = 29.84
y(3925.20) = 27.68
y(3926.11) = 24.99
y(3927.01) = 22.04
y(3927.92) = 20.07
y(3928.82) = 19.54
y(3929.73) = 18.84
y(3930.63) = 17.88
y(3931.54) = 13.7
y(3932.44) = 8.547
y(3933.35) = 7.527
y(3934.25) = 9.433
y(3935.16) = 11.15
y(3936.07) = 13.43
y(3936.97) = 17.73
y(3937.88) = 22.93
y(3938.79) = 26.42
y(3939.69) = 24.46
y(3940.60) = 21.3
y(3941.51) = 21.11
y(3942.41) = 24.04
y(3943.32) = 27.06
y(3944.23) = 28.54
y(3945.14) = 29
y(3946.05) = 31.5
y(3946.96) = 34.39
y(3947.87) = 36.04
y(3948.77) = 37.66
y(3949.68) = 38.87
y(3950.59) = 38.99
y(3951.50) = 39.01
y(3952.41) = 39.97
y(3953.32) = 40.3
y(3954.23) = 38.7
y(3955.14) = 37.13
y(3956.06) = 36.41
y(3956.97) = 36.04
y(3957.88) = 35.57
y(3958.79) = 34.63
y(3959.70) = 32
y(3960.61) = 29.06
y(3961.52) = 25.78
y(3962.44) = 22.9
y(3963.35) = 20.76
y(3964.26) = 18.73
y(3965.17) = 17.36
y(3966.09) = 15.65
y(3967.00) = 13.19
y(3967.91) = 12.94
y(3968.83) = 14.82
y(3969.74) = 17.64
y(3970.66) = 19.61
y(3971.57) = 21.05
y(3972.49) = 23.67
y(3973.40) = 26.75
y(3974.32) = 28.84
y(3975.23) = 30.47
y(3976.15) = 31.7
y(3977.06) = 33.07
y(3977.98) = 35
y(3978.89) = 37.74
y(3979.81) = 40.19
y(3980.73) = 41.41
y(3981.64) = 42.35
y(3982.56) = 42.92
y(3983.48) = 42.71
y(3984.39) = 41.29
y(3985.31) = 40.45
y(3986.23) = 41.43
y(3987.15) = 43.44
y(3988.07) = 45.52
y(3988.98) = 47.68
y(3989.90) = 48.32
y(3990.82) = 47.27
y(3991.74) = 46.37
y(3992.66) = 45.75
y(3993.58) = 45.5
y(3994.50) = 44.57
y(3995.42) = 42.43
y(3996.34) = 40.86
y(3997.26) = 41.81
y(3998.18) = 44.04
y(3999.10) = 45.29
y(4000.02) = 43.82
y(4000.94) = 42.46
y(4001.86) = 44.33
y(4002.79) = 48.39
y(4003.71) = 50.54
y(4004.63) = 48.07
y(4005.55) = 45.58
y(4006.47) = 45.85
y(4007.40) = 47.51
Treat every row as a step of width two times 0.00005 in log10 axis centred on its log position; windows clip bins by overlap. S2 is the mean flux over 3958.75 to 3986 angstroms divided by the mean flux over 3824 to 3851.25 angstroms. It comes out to 1.42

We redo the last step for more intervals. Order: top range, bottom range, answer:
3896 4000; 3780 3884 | 1.29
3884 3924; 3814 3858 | 1.54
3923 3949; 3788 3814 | 0.83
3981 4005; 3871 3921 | 1.44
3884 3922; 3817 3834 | 1.63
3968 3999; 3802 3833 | 1.52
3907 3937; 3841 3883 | 1.17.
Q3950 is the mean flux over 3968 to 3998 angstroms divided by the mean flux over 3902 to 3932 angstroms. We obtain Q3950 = 1.18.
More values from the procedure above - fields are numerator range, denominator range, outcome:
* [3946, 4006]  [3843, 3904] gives 1.36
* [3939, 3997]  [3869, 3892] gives 1.29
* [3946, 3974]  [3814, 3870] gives 1.29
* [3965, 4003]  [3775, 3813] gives 1.22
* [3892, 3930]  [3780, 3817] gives 1.15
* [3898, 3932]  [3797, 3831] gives 1.26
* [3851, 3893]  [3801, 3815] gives 0.87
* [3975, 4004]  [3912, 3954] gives 1.49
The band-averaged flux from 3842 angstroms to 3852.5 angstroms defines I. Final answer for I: 24.1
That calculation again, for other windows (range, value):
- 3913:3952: 27.6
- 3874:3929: 30.9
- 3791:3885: 23.7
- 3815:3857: 21.6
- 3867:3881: 24.1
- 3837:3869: 23.1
